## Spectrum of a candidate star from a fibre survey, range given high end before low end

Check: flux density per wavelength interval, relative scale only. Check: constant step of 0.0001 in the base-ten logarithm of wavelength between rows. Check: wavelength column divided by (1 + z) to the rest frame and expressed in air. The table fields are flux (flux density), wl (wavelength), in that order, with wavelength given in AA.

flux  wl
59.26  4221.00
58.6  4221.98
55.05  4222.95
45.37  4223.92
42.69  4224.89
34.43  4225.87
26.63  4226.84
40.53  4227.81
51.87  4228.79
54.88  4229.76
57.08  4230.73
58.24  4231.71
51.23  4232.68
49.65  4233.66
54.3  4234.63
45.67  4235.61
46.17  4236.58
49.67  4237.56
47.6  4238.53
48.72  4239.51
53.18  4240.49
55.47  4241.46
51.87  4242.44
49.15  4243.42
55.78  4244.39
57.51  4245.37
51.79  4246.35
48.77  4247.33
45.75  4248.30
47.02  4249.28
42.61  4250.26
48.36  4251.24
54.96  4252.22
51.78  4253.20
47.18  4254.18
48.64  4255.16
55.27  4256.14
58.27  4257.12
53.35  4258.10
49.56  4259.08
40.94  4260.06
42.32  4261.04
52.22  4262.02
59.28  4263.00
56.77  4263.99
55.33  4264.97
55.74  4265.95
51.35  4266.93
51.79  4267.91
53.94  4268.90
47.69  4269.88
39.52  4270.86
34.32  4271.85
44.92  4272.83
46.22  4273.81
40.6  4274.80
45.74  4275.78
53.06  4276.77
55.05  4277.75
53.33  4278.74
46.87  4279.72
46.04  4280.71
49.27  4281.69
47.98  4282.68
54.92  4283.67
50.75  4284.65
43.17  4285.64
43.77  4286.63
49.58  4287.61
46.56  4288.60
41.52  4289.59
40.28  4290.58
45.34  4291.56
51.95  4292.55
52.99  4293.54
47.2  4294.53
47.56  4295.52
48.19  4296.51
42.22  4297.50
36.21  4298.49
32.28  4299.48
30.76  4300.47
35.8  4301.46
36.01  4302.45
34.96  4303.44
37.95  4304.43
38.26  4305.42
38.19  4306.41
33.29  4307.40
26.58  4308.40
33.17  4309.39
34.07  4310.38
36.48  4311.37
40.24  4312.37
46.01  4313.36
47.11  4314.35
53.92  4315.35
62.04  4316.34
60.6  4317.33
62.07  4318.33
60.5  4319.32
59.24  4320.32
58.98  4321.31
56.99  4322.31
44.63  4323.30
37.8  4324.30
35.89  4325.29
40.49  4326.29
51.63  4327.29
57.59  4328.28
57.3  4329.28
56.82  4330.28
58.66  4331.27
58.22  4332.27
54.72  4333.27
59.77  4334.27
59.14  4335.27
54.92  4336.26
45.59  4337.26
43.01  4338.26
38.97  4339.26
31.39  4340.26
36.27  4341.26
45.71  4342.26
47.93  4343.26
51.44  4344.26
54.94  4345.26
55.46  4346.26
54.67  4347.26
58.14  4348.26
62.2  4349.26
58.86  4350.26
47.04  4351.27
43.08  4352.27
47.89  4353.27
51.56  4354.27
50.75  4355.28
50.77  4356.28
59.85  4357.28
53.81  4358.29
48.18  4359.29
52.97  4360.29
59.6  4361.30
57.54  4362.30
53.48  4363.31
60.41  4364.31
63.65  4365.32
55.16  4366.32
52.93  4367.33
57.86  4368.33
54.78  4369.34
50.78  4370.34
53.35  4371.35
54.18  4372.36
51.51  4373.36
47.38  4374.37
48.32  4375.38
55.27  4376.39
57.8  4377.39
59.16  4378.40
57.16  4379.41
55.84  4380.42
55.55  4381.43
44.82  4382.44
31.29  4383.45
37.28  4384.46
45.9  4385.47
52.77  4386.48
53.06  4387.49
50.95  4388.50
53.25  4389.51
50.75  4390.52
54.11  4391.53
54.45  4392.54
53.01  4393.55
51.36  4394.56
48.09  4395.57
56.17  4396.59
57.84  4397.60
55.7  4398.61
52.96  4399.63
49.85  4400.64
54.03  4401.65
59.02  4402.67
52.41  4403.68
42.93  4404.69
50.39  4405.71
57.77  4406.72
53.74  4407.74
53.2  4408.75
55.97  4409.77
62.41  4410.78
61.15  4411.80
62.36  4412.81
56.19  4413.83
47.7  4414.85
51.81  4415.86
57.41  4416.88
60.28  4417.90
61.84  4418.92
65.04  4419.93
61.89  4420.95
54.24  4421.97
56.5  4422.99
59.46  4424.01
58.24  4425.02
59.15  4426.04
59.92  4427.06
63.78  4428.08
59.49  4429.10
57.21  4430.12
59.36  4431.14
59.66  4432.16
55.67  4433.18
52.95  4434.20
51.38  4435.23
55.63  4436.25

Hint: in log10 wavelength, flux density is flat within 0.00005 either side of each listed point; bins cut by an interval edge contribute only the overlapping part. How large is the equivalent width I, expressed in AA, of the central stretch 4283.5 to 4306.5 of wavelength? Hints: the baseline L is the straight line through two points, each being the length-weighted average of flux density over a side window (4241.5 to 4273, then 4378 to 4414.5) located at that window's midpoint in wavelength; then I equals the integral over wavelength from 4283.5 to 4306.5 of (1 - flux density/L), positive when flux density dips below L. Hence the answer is 3.73 AA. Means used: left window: 50.2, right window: 52.8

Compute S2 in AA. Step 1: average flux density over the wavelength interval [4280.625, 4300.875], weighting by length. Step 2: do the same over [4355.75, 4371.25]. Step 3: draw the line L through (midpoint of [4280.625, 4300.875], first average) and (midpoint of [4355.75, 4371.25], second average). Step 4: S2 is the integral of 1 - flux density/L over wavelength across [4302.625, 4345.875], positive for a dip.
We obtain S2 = 2.2 AA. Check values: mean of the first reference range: 45.2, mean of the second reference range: 55.4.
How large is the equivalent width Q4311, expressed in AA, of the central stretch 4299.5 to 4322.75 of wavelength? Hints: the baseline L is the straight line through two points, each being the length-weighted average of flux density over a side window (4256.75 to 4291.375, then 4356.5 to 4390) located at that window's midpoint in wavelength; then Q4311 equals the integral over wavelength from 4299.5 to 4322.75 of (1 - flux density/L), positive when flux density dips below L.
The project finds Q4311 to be 2.8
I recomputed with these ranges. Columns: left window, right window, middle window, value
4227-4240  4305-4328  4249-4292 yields -0.5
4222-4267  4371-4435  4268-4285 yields 1.1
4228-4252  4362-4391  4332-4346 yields 0.9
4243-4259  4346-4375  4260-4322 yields 6.9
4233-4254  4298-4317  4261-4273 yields -1.0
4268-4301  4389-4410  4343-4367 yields -1.8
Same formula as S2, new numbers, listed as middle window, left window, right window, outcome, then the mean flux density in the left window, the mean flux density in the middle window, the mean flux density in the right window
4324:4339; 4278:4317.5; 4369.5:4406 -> -1.6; 43.5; 51.4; 51.7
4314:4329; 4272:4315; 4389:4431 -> -2.2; 43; 52.7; 56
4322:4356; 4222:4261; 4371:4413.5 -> 0.9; 49.4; 50.2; 52.7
